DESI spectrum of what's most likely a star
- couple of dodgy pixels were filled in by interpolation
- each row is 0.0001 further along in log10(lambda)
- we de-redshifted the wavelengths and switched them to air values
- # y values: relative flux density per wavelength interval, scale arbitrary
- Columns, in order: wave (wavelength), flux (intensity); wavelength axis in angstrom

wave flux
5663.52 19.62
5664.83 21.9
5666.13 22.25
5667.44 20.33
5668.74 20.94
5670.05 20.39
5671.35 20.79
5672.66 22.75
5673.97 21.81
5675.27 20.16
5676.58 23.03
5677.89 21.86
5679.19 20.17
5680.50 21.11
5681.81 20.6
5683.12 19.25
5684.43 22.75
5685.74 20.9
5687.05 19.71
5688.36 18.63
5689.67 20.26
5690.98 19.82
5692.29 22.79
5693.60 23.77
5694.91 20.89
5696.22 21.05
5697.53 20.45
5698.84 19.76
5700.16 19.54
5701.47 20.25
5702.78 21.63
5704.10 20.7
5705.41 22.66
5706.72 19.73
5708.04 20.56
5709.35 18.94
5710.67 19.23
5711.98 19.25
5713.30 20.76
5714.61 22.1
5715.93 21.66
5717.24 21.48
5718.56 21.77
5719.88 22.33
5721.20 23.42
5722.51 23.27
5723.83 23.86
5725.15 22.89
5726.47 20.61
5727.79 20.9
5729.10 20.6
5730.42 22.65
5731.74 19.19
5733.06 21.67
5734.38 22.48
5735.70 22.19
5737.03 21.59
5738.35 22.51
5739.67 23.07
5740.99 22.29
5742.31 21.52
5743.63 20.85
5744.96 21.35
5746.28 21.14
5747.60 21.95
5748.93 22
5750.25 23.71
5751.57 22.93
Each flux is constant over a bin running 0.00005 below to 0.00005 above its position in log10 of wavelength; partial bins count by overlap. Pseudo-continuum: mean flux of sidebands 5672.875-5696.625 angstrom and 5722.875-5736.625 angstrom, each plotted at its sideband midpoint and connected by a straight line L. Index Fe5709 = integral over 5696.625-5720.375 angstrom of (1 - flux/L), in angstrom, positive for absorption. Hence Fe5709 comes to 0.8 angstrom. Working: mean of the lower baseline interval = 21.1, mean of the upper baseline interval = 21.7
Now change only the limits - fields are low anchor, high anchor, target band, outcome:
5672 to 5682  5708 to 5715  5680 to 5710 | 0.1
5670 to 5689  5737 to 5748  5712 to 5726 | -0.4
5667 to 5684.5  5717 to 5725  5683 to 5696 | 0.4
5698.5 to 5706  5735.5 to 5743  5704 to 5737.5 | 0.1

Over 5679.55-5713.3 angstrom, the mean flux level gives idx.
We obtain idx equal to 20.6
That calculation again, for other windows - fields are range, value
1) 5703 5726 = 21.4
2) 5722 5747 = 21.8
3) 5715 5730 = 22.1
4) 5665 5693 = 21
